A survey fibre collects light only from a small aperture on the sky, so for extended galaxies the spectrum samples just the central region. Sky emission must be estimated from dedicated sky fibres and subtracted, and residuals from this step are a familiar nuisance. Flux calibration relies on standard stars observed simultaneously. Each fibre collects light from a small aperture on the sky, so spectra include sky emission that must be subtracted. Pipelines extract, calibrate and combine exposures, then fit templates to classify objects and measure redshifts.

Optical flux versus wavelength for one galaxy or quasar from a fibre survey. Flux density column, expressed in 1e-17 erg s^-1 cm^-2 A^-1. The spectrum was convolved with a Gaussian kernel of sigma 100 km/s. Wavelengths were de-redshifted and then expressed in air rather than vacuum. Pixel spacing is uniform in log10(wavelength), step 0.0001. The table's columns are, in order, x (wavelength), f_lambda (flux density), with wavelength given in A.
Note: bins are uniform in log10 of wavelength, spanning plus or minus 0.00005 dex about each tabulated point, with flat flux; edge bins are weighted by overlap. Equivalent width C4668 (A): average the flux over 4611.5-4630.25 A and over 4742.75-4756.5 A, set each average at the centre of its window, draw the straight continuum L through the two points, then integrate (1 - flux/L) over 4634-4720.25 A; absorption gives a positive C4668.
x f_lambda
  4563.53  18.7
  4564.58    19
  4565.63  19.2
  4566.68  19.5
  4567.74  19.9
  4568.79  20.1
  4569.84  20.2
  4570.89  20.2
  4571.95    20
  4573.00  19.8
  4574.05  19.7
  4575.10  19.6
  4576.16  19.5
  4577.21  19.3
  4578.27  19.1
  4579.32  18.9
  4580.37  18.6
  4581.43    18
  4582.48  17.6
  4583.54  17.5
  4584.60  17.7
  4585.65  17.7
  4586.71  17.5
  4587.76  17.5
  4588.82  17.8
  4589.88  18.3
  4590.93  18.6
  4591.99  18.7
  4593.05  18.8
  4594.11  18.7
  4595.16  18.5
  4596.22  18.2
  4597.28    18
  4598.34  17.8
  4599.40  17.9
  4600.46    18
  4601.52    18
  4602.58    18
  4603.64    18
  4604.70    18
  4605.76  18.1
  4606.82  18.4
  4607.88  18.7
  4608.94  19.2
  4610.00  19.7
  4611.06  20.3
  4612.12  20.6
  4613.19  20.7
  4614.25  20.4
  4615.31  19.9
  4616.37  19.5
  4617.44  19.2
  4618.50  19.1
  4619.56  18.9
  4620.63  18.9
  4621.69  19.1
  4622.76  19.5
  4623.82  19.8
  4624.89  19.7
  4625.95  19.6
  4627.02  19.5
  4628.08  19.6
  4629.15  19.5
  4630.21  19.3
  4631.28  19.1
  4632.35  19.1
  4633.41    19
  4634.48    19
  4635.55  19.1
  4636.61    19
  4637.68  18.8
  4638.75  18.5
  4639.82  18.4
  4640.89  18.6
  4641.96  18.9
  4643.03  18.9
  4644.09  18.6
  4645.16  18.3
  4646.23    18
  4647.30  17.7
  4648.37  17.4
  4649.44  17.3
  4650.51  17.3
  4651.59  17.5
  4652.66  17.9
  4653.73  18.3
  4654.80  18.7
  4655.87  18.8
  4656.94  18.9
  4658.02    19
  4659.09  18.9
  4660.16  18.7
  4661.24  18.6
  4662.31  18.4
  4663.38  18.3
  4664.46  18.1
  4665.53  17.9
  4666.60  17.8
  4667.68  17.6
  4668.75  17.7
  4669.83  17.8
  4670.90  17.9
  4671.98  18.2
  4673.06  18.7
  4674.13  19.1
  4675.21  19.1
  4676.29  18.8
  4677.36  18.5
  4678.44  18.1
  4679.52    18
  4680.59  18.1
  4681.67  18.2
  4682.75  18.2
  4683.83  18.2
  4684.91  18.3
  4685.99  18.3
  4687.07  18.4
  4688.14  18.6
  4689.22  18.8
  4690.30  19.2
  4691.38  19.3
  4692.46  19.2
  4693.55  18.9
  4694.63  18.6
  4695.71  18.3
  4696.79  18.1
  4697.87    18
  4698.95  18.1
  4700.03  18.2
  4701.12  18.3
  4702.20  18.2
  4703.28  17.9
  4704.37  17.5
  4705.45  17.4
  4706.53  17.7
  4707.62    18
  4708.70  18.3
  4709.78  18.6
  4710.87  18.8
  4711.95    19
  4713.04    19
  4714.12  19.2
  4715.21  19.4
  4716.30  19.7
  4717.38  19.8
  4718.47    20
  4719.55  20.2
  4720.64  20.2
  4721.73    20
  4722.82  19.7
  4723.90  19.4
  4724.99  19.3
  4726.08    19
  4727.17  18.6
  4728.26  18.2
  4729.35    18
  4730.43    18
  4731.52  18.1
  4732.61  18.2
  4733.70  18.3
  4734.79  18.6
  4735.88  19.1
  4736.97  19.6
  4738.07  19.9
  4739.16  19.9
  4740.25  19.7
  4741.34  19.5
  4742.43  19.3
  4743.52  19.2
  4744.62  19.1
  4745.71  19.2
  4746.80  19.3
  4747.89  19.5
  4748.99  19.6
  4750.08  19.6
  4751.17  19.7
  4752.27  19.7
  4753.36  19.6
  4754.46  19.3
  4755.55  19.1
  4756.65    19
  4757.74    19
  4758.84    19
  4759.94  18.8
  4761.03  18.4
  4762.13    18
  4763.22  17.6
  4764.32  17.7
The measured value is 4.6 A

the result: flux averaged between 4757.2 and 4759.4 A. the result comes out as 18.9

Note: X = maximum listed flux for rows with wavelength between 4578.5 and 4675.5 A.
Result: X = 20.7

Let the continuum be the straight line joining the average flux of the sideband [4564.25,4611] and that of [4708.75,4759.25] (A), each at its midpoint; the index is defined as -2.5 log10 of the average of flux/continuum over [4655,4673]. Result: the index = 0.04 mag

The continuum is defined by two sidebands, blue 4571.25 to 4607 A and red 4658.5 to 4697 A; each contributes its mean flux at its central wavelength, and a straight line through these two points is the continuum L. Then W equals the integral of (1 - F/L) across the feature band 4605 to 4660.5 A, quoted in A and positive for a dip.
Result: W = -1.6 A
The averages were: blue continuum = 18.4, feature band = 18.9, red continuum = 18.4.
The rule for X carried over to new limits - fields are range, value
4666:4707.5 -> 19.3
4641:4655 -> 18.9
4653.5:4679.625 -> 19.1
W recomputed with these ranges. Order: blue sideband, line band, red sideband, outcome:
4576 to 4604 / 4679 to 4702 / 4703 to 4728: 0.48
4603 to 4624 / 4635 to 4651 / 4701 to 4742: 0.72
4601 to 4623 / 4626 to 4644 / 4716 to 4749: 0.13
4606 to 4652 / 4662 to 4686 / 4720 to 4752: 1.07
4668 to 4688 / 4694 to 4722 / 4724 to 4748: -0.06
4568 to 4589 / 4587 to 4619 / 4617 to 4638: 0.51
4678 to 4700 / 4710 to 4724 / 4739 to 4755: -0.45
